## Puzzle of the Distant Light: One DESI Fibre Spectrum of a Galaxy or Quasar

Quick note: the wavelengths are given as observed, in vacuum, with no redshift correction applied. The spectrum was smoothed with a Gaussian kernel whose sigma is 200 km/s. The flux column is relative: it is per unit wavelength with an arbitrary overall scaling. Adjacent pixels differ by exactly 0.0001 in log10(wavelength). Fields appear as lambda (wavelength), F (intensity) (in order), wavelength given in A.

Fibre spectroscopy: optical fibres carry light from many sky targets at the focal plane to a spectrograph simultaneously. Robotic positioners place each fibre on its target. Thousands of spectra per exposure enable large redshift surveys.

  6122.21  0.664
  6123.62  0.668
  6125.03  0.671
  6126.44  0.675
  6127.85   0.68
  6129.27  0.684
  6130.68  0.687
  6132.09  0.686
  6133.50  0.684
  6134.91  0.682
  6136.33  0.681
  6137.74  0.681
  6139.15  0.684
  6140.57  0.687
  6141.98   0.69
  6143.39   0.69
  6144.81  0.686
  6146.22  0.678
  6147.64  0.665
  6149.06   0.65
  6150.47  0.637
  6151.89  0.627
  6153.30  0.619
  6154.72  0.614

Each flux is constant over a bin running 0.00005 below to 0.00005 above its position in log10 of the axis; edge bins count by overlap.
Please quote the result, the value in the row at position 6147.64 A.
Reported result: 0.665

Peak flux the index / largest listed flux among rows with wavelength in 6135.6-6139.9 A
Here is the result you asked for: 0.684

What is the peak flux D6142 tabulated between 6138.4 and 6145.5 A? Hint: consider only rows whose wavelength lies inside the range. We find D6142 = 0.69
